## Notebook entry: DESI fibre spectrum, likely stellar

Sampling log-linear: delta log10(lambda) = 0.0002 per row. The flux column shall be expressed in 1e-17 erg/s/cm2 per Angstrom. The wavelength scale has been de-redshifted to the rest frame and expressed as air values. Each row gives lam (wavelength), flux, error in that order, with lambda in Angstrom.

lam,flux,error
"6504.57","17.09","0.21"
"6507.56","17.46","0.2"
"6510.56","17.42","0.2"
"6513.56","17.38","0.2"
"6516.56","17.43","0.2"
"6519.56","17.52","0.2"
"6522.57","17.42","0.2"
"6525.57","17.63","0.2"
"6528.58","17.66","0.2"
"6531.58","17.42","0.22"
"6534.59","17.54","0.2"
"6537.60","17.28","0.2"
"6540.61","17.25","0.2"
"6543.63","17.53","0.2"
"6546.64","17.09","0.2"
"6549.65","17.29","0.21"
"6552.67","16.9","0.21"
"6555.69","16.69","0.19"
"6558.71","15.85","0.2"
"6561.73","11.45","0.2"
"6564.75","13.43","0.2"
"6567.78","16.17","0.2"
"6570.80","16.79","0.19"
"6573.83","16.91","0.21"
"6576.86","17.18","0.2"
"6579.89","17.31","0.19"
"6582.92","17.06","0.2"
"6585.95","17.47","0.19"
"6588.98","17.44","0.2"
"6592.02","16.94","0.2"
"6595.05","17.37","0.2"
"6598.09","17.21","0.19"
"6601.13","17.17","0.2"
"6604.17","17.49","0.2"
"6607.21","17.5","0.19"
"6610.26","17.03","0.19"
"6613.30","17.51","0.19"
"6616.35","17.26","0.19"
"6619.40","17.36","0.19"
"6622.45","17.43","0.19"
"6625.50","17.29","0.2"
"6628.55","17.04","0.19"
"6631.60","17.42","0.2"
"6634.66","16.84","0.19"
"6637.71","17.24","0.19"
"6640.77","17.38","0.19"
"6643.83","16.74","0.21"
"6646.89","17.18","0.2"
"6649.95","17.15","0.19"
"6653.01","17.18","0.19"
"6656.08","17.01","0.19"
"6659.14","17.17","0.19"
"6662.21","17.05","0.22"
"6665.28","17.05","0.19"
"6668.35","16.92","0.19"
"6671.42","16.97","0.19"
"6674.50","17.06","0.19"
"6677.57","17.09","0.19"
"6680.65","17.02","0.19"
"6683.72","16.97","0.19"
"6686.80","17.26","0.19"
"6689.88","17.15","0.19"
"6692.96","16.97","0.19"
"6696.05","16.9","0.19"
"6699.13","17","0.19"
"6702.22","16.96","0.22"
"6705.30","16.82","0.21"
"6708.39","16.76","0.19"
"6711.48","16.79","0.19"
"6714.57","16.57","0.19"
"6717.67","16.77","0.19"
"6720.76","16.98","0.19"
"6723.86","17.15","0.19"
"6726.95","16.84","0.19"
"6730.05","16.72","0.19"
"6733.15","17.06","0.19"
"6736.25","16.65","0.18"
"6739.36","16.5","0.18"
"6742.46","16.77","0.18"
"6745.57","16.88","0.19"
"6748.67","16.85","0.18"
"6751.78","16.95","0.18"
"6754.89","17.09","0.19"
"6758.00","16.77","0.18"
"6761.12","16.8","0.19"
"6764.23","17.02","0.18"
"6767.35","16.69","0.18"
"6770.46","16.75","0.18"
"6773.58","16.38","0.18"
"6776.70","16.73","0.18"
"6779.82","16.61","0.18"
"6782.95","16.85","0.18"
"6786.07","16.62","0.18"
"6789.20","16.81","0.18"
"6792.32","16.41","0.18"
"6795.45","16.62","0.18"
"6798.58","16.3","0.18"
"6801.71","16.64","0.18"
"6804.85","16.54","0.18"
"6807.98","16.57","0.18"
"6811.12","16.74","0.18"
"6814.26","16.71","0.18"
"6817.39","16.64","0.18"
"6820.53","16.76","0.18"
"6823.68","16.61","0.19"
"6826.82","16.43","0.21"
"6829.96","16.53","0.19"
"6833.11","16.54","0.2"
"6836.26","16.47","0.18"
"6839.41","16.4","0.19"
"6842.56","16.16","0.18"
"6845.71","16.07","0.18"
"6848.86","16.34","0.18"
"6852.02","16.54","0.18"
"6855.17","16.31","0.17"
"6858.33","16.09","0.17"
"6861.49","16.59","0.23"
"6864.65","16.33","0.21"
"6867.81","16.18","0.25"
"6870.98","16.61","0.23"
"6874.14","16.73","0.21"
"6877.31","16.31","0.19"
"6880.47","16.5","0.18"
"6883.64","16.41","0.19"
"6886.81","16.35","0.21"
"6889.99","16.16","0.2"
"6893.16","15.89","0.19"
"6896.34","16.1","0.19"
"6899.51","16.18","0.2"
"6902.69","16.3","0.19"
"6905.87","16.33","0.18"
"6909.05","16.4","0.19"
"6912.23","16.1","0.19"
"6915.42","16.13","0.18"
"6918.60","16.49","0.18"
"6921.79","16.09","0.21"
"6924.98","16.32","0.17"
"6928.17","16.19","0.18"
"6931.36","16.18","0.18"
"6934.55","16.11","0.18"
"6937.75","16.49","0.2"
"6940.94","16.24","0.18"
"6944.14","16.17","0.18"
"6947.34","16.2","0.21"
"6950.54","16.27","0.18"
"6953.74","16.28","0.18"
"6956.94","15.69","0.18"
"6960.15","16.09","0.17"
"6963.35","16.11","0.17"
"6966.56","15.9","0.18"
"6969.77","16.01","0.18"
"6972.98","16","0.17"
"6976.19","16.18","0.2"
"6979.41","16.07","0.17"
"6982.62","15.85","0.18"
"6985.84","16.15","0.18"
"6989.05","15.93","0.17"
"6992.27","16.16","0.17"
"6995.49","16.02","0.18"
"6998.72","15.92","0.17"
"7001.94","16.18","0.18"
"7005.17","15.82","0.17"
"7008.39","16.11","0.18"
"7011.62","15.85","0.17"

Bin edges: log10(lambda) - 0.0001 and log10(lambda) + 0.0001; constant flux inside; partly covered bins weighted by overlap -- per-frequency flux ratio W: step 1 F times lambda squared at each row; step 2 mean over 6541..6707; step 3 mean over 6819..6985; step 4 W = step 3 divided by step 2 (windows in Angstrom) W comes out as 1.04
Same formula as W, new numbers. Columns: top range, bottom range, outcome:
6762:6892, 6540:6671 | 1.04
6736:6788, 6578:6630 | 1.02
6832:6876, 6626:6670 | 1.02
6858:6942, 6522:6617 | 1.07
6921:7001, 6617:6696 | 1.03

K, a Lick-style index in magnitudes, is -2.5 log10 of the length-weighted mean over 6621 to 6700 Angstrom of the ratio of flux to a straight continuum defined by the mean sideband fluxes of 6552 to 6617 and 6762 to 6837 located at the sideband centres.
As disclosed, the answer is -0.030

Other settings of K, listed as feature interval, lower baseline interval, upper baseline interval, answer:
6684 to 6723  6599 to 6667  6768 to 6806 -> 0.00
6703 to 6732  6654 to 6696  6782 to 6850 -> 0.00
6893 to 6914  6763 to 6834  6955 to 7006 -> 0.00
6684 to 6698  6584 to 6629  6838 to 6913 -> 0.00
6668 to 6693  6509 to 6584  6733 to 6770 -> -0.02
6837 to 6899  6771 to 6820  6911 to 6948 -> 0.01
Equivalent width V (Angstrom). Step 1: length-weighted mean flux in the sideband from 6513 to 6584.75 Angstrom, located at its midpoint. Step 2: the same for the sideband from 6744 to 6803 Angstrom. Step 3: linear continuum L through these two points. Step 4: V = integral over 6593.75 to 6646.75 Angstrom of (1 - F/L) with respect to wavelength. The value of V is -1.6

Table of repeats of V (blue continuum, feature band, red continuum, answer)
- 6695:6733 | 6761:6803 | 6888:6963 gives -0.02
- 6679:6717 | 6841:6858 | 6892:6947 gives 0.18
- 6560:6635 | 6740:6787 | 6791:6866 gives -0.61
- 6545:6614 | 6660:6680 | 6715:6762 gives -0.32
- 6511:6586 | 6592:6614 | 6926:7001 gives -0.79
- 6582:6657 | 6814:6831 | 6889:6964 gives -0.07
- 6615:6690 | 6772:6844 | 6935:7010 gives 0.22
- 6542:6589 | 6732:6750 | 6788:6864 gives -0.35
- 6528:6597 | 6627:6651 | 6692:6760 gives -0.52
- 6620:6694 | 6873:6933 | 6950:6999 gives 0.04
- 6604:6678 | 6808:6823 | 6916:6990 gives -0.09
